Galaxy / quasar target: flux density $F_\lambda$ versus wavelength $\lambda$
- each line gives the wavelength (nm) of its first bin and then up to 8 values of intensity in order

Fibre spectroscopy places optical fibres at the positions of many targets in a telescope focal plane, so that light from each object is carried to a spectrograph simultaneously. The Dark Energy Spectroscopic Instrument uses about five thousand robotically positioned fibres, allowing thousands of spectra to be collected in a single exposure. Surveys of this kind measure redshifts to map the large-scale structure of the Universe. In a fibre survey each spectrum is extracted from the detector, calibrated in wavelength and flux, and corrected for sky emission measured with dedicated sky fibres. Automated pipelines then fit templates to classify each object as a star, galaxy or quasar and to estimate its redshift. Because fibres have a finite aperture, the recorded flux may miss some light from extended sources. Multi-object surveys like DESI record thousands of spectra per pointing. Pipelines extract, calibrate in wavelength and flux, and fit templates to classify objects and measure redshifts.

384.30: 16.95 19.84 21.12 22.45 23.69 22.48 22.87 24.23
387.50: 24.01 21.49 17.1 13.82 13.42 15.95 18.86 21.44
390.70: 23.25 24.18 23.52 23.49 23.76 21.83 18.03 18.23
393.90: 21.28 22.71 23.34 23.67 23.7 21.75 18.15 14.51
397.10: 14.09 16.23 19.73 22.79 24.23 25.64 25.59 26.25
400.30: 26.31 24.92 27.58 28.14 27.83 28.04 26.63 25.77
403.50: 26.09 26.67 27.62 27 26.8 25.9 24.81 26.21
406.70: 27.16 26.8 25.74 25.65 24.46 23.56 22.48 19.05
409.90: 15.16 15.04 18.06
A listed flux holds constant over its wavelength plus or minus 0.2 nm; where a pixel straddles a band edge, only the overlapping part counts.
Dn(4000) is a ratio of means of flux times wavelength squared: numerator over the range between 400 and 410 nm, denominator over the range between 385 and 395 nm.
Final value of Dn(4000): 1.31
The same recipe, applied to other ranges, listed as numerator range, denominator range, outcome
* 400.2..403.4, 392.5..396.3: 1.30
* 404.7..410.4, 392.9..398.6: 1.26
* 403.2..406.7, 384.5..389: 1.38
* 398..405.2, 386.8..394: 1.36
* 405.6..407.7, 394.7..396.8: 1.32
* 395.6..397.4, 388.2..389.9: 1.18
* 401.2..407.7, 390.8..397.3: 1.34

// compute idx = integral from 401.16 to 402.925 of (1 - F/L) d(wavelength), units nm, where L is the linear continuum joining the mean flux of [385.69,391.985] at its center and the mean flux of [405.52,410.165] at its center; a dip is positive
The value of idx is -0.37 nm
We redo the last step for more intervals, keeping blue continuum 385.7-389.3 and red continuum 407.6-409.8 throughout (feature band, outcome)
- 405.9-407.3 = -0.24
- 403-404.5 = -0.29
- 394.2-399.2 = 0.17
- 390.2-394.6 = -0.23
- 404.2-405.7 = -0.30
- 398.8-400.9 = -0.38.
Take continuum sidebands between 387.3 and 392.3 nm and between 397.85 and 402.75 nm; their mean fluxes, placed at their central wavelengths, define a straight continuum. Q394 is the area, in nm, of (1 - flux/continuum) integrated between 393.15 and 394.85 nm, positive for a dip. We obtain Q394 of 0.11 nm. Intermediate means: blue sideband 20.2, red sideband 25.8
